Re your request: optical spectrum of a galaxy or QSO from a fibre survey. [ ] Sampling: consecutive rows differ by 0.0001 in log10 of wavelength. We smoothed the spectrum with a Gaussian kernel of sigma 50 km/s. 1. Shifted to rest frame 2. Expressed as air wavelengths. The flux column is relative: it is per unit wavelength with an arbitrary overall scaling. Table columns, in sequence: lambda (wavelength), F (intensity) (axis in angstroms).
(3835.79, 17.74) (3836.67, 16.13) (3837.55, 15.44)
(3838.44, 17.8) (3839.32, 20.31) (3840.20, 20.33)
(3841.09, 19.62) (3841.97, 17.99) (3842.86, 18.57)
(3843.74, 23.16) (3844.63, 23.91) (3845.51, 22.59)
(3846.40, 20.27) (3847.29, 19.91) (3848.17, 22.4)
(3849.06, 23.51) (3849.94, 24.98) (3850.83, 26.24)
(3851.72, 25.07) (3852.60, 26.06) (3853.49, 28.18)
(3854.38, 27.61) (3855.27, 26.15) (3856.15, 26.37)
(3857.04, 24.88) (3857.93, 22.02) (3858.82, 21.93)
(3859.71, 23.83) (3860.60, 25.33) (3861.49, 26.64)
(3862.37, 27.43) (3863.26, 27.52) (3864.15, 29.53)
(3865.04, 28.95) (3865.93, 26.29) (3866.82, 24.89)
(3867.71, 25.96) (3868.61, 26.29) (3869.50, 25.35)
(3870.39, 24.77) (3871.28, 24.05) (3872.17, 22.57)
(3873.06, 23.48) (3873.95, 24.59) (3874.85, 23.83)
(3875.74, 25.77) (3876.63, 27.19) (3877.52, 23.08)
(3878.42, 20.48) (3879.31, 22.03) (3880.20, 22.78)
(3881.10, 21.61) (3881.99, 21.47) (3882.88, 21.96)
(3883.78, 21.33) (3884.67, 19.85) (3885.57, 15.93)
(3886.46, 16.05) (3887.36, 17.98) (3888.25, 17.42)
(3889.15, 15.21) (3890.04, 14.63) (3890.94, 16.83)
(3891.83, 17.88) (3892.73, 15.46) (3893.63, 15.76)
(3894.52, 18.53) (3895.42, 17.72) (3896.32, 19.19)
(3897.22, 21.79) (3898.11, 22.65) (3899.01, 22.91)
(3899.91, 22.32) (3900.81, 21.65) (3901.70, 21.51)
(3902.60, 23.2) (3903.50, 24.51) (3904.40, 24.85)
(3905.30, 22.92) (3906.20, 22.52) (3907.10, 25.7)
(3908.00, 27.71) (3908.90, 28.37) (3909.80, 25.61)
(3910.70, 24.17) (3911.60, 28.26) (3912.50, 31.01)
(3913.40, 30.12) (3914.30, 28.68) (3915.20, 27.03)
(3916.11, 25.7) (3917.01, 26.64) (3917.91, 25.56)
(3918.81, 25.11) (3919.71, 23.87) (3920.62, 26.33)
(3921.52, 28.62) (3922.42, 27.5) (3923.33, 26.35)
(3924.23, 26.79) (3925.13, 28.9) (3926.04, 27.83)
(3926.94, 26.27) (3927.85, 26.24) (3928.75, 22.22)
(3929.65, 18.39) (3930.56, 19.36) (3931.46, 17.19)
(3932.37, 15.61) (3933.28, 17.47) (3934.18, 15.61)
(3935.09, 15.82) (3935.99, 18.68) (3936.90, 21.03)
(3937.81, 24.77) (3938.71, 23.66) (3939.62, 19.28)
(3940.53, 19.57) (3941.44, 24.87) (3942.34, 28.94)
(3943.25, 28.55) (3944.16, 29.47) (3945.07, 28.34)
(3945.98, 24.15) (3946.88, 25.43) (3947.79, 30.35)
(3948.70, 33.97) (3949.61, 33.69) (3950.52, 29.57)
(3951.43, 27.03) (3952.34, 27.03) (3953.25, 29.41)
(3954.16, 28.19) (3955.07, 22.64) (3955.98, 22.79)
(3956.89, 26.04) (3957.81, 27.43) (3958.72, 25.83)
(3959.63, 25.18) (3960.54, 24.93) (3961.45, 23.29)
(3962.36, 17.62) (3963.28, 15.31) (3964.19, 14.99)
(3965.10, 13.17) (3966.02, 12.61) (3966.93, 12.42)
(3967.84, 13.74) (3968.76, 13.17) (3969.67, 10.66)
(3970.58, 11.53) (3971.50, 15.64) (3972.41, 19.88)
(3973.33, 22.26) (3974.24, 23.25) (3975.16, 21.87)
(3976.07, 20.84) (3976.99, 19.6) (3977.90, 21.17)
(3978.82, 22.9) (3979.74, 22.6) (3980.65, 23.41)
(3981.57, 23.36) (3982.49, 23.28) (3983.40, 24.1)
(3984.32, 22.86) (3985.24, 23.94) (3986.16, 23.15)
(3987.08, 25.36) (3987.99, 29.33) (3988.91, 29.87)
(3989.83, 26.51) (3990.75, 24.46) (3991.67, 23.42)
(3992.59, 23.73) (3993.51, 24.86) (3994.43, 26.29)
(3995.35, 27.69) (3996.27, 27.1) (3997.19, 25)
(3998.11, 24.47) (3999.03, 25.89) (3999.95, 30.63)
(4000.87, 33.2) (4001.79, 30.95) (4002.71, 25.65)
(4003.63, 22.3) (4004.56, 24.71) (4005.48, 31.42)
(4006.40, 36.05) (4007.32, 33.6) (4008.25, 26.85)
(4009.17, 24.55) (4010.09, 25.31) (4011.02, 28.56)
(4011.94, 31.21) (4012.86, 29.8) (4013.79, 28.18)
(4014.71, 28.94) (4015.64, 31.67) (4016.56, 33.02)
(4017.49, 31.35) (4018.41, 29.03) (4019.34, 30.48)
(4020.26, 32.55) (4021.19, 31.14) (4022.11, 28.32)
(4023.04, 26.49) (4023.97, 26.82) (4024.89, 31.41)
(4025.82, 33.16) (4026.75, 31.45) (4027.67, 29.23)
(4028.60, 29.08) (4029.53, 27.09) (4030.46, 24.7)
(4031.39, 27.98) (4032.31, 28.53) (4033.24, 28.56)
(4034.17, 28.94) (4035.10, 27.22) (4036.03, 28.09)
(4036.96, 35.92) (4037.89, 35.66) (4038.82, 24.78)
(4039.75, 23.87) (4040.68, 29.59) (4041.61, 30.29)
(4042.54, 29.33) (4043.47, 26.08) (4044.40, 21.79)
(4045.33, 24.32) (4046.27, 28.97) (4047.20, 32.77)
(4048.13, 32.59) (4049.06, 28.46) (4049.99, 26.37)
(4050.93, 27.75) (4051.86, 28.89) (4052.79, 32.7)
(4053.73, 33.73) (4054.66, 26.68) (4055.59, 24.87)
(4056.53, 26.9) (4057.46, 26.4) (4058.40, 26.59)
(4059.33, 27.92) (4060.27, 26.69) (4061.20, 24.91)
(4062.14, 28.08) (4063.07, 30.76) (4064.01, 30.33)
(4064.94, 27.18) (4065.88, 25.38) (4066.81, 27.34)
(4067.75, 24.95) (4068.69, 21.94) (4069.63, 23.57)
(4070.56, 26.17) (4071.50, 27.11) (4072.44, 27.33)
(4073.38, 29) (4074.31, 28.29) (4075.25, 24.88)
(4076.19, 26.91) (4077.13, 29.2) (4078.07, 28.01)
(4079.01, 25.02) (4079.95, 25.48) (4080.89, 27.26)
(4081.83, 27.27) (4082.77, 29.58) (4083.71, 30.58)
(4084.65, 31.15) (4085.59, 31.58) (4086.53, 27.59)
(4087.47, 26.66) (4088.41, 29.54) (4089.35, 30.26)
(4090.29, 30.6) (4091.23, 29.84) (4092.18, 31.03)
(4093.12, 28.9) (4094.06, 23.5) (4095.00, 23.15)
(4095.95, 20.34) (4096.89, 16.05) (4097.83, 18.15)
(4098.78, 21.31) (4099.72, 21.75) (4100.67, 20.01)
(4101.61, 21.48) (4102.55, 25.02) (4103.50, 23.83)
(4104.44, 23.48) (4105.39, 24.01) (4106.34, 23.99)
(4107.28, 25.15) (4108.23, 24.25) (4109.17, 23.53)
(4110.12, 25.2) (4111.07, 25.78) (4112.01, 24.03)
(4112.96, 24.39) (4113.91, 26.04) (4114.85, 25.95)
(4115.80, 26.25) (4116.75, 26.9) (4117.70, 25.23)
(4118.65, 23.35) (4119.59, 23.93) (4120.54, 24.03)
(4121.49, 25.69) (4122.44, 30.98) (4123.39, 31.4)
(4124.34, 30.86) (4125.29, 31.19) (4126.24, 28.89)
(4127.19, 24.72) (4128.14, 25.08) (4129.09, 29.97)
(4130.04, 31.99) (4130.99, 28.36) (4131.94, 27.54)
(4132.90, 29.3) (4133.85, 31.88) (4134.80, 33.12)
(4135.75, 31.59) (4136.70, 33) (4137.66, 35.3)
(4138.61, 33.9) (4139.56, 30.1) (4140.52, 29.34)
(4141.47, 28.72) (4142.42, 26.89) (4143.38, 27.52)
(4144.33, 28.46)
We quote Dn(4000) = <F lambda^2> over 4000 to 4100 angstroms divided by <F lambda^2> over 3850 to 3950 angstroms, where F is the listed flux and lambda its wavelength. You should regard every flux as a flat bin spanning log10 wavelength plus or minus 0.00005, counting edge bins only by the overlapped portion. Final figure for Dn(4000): 1.3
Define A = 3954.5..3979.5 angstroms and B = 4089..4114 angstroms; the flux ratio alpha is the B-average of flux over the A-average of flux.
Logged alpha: 1.25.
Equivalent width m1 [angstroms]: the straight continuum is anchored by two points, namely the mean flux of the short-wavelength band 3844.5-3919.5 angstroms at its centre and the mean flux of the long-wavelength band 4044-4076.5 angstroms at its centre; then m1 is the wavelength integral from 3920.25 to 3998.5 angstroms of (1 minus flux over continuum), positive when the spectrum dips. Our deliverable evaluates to 6.3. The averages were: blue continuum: 23.5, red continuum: 27.4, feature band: 23.1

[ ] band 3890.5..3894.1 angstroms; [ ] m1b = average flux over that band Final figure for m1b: 16.5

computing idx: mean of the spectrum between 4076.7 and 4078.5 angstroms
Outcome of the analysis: 28.6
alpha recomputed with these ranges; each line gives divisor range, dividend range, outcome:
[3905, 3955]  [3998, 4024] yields 1.15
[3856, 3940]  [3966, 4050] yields 1.14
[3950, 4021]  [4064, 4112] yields 1.05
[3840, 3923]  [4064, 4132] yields 1.12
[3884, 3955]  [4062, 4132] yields 1.12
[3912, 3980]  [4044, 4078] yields 1.19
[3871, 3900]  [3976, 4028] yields 1.34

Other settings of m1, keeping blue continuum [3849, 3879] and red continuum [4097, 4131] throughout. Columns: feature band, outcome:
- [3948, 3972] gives 3.6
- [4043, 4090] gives -4.4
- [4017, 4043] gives -4.1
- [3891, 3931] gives 1.9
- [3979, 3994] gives 0.4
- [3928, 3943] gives 2.9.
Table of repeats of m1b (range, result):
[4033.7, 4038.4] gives 31.1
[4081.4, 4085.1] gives 29.7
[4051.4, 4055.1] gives 30.5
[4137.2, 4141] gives 32.2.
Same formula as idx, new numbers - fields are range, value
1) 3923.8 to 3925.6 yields 27.8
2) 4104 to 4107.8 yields 24.1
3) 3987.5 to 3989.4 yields 29.5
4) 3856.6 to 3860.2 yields 23.2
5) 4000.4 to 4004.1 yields 28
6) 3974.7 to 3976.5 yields 21.4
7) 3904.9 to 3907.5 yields 23.7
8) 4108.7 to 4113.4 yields 24.6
